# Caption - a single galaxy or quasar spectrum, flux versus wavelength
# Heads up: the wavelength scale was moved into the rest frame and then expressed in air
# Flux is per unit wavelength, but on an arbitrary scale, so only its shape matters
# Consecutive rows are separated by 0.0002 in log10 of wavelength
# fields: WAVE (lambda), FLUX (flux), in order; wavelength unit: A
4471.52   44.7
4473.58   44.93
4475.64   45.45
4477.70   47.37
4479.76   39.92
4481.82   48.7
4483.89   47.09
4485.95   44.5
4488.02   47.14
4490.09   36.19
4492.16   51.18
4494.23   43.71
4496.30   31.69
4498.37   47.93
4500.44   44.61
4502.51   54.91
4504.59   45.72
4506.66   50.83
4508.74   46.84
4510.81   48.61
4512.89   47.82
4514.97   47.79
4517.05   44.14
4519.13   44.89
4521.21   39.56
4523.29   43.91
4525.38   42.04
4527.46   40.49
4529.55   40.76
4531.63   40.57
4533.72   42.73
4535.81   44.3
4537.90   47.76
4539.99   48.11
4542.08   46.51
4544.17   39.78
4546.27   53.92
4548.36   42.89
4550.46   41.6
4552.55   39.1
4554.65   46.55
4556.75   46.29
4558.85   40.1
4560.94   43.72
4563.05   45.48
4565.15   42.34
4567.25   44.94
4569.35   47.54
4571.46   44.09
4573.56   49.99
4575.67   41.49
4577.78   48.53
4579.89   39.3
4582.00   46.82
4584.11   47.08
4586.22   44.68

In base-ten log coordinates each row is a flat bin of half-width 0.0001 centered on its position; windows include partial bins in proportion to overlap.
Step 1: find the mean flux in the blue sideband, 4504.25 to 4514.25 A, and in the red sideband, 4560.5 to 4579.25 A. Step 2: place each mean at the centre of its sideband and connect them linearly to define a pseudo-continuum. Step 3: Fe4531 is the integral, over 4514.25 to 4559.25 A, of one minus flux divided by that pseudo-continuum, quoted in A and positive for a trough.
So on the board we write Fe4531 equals 2.9 A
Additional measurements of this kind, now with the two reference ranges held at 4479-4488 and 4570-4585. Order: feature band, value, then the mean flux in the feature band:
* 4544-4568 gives 0.7 A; 44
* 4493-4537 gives 0.9 A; 44.5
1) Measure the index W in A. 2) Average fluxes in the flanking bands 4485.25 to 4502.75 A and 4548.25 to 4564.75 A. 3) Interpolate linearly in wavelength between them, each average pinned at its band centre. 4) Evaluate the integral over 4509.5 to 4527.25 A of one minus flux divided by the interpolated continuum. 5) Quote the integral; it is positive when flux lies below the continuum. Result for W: -0.35 A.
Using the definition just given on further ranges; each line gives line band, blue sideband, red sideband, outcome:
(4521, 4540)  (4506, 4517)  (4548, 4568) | 1.3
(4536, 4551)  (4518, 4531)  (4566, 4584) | -0.9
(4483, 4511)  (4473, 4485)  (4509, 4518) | 0.4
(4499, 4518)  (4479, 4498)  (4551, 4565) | -1.9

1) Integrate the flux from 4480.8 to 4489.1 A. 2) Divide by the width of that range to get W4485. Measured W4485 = 46.8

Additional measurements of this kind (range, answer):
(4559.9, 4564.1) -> 44.5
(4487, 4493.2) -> 44.8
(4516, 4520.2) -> 44.5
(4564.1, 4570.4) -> 45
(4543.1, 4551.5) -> 44.5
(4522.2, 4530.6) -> 41.8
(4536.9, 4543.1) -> 47.5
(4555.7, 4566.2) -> 43.6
